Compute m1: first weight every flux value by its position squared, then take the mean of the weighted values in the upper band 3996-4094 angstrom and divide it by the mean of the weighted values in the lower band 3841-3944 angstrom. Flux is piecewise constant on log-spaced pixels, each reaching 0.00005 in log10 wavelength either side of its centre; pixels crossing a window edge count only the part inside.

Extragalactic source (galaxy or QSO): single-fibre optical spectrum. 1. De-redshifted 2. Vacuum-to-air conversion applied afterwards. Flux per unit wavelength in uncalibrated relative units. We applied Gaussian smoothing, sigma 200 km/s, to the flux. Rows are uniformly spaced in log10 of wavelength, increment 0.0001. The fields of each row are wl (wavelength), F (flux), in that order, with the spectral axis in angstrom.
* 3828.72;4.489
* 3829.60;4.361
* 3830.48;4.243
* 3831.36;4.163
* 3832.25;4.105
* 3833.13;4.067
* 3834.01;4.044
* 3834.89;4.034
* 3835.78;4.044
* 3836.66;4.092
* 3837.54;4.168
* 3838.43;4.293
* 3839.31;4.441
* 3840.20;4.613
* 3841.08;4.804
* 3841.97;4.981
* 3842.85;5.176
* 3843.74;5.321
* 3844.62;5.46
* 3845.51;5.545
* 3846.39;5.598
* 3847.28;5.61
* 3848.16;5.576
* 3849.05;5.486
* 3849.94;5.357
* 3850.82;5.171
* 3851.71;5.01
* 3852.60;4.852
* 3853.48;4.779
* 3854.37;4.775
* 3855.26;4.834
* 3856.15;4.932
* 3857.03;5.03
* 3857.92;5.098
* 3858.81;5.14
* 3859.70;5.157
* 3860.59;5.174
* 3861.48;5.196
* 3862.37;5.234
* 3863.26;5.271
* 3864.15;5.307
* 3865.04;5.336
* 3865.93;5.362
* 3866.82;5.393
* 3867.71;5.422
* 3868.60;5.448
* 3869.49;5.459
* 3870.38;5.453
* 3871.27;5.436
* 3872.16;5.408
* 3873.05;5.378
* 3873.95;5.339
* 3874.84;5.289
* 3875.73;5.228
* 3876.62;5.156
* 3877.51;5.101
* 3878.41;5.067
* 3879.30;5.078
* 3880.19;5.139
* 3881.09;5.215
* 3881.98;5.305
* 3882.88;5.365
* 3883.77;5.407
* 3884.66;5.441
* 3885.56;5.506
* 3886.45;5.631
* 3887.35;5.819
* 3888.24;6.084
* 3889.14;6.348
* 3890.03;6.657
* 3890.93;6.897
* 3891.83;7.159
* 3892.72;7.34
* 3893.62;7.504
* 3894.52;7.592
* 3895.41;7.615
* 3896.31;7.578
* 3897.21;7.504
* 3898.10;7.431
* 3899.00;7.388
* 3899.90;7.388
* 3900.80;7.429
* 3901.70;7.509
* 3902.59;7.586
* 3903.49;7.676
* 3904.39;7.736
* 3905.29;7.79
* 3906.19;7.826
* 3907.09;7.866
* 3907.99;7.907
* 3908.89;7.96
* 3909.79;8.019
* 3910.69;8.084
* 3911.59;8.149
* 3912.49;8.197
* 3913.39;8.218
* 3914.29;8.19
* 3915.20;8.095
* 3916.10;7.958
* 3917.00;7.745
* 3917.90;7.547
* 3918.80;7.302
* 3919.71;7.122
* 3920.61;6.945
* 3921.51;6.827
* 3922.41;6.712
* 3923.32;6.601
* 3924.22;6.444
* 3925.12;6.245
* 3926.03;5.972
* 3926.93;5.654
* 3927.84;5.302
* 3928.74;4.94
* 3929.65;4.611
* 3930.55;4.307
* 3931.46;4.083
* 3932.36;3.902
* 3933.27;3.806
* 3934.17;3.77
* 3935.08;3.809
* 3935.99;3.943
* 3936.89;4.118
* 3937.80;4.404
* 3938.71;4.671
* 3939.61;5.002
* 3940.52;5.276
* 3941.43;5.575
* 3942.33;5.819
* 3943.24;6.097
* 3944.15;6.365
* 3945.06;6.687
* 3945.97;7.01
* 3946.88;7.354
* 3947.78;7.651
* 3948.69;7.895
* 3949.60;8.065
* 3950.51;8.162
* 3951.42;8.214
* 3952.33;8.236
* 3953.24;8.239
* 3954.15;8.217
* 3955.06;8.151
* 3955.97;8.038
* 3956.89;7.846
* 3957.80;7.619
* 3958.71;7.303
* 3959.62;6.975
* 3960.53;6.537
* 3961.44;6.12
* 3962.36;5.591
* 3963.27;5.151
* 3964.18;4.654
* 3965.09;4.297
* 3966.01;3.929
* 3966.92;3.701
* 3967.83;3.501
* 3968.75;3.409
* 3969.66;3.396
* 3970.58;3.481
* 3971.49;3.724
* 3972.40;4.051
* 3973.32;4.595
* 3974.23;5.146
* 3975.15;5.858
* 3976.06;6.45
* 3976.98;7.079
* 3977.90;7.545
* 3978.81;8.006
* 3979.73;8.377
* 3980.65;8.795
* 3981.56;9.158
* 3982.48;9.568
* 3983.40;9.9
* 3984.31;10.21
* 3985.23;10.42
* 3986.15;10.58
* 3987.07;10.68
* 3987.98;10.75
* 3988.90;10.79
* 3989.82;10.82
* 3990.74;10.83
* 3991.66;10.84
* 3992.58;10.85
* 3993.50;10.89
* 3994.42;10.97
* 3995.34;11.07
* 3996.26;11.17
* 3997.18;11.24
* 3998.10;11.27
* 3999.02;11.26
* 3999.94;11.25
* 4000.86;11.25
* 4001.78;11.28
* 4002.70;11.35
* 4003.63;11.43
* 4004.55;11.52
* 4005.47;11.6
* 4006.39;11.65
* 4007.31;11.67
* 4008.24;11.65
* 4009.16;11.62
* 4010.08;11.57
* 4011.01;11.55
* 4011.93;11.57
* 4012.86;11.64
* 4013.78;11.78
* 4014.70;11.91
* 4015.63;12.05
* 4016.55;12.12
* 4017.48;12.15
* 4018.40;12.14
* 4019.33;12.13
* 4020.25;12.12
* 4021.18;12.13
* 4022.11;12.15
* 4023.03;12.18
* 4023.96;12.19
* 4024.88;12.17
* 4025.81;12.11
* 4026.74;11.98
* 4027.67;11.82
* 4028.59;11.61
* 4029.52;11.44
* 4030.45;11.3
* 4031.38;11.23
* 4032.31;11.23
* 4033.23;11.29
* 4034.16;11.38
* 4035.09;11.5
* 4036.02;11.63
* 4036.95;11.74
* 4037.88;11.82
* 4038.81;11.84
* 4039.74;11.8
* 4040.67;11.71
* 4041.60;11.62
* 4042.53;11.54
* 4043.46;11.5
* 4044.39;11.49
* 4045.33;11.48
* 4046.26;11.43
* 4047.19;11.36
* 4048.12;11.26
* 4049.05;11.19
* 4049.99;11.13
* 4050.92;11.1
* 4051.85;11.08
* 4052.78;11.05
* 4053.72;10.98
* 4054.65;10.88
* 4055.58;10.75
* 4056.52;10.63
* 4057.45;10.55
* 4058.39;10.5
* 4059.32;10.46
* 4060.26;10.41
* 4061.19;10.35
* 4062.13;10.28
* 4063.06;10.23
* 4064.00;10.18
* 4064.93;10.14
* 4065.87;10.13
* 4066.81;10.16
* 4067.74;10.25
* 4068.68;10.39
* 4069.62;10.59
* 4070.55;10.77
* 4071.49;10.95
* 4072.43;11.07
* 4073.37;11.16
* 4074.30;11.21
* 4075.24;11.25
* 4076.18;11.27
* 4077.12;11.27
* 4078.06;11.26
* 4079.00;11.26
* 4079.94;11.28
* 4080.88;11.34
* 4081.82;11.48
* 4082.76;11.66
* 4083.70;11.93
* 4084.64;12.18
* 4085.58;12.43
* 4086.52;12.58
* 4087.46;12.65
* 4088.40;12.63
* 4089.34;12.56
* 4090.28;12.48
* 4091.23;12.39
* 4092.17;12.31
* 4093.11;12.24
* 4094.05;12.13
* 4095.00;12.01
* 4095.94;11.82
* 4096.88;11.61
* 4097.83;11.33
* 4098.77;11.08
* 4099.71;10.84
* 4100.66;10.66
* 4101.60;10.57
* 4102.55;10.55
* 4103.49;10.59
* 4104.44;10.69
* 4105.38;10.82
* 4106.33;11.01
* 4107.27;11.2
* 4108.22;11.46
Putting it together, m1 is 2.07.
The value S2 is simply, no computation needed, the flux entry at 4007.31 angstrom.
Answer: 11.67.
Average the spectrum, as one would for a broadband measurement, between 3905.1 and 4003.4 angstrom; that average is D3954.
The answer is 7.32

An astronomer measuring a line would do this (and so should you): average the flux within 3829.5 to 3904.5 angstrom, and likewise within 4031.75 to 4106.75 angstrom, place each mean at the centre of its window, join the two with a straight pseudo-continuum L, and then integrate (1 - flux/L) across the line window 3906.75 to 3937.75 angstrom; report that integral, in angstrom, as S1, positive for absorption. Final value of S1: 3.1 angstrom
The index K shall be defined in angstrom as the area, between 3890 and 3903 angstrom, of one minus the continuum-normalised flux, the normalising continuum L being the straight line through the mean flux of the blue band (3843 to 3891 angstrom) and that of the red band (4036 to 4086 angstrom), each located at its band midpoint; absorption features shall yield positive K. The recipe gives -2.4 angstrom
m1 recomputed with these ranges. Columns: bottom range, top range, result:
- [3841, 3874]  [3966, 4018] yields 1.94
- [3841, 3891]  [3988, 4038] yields 2.33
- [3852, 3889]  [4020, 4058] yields 2.37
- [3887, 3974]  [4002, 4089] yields 1.88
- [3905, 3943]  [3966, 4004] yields 1.43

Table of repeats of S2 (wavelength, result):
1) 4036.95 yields 11.74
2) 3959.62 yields 6.975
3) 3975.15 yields 5.858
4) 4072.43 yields 11.07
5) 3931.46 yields 4.083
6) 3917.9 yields 7.547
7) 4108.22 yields 11.46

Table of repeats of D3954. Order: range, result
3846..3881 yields 5.23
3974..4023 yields 10.7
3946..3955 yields 7.97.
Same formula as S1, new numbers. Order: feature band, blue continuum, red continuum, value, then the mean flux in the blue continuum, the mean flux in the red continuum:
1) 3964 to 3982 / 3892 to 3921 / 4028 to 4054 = 7.7 angstrom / 7.69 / 11.4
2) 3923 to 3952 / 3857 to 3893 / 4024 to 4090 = 7.1 angstrom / 5.52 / 11.3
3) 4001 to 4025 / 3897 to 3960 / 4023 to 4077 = -4.9 angstrom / 6.77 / 11.1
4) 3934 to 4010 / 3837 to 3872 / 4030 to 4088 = 7.1 angstrom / 5.15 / 11.2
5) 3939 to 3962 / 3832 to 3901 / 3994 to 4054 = 4.3 angstrom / 5.5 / 11.6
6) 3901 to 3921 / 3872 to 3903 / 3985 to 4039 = -1.5 angstrom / 6.26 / 11.5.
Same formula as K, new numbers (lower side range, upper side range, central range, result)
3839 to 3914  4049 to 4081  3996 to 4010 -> -3.3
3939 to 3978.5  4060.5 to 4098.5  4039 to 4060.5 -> -2.3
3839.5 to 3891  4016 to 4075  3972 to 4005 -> -0.8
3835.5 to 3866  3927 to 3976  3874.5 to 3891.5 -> -1.1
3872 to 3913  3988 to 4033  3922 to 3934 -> 4.3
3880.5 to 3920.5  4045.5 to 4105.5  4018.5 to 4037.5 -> -3.2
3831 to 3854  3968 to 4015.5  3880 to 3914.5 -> -2.6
